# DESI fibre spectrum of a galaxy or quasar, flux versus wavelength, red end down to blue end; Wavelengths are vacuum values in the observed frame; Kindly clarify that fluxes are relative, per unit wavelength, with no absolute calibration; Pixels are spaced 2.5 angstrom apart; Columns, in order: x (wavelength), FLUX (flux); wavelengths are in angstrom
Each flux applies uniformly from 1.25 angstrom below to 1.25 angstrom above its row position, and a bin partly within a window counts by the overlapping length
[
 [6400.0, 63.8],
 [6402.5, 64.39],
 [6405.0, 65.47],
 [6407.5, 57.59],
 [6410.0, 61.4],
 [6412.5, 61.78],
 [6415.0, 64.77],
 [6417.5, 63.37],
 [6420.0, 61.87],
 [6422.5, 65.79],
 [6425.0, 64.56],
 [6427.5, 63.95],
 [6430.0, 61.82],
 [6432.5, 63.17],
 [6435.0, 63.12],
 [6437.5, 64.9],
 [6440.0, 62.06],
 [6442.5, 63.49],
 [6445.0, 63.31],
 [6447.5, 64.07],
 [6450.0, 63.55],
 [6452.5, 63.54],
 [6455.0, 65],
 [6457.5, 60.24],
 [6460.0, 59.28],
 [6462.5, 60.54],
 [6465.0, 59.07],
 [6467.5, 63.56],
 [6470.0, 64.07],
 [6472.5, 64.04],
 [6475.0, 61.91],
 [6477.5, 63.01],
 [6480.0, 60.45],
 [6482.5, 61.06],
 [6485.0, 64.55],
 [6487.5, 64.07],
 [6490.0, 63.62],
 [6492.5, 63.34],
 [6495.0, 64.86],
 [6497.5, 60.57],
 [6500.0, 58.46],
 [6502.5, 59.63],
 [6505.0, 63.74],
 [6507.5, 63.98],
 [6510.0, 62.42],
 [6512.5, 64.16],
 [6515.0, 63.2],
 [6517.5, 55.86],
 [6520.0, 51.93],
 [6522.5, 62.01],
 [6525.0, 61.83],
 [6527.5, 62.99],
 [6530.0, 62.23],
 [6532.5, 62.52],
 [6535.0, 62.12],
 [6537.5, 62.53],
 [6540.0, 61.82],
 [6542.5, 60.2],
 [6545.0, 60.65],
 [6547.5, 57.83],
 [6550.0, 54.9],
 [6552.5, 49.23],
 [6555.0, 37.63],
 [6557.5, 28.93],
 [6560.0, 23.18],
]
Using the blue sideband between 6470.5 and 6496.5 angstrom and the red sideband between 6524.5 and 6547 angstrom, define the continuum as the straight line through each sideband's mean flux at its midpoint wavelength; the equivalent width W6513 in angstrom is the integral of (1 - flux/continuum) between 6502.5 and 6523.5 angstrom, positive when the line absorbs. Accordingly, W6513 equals 0.5 angstrom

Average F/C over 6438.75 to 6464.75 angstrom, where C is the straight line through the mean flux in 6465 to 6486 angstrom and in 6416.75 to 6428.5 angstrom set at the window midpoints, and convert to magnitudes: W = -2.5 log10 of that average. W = 0.01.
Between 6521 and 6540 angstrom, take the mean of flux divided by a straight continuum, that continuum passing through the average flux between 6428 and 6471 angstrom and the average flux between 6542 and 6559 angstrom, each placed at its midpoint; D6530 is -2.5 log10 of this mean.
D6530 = -0.20 mag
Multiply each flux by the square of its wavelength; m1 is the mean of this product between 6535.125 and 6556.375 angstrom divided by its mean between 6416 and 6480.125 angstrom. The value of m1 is 0.91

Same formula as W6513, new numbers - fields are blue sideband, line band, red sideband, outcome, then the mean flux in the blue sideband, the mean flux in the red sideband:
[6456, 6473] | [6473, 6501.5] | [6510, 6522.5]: -0.8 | 61.5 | 59.5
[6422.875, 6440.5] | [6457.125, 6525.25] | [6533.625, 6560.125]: -4.8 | 63.5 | 52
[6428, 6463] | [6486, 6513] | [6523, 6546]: -0.2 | 62.8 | 61.9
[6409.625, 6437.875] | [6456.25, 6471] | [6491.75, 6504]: 0.3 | 63.4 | 61.3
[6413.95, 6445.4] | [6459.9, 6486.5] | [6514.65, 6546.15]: 0.1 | 63.6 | 60.7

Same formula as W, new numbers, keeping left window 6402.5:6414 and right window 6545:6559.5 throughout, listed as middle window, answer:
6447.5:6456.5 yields -0.12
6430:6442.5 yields -0.08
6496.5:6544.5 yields -0.23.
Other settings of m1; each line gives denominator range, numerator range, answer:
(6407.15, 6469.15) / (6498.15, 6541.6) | 1.00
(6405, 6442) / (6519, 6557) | 0.95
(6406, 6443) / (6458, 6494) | 1.01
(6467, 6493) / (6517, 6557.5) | 0.92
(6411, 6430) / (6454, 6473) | 0.99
